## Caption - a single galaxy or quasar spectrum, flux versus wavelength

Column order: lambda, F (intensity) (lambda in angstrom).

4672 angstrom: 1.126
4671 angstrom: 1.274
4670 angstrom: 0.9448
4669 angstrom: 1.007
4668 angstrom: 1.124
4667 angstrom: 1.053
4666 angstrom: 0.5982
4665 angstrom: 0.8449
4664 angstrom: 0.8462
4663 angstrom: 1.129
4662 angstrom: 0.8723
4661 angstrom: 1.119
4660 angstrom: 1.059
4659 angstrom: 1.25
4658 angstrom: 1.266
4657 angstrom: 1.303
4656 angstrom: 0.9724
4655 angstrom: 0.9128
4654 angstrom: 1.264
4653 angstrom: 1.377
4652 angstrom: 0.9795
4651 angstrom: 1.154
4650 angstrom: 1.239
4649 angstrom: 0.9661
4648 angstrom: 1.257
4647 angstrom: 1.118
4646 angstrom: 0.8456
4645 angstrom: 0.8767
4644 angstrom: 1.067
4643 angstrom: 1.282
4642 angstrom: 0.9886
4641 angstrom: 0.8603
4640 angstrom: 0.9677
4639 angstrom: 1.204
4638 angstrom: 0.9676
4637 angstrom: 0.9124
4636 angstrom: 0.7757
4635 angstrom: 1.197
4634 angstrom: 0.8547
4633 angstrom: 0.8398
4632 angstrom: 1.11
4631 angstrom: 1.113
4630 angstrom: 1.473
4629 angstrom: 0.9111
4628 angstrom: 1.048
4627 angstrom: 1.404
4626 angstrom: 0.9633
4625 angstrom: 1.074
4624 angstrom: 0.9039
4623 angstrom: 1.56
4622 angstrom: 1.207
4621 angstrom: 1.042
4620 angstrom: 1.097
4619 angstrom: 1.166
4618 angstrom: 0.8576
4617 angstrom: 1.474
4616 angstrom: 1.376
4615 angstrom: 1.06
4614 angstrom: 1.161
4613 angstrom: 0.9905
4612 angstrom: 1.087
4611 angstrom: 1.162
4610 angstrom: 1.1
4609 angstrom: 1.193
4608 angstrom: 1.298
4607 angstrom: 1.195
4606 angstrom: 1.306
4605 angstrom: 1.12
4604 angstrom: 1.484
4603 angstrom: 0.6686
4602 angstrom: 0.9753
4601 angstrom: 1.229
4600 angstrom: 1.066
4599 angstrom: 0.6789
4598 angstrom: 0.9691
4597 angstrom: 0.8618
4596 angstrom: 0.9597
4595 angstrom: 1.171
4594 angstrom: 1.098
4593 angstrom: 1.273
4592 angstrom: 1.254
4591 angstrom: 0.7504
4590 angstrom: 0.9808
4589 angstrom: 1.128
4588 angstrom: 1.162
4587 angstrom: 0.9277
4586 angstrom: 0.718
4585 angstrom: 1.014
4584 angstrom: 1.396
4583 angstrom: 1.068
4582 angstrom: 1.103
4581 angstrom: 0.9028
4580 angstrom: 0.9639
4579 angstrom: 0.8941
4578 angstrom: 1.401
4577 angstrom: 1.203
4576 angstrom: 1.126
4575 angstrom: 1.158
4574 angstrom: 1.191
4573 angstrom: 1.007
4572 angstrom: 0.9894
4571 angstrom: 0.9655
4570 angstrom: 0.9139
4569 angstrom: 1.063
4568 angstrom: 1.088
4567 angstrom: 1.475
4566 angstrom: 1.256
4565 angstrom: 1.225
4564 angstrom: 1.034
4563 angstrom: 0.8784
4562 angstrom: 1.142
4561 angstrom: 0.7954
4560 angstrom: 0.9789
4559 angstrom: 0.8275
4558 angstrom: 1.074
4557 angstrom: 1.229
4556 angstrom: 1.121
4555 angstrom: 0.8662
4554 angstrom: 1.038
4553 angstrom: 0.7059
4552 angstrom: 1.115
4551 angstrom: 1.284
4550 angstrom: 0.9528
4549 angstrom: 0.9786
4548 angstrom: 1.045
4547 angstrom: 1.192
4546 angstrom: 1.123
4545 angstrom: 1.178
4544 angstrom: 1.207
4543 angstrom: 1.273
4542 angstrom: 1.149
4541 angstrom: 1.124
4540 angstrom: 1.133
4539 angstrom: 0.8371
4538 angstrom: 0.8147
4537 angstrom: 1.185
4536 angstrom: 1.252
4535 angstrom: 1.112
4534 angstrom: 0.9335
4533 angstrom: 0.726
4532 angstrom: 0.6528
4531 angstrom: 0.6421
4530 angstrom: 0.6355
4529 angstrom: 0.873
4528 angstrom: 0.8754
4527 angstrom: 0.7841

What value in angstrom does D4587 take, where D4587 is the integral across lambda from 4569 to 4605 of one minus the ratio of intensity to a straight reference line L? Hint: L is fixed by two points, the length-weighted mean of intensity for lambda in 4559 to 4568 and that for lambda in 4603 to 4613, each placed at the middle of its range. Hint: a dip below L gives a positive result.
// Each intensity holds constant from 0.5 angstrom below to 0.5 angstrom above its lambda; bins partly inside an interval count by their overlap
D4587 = 2.66 angstrom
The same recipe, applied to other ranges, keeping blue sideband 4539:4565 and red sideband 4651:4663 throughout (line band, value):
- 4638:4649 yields 0.8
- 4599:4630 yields -1.1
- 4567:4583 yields -0.1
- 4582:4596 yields 0.2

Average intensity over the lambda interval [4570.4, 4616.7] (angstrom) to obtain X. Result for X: 1.08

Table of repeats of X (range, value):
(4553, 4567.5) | 1.05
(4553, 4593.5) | 1.06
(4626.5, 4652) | 1.06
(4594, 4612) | 1.08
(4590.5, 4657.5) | 1.09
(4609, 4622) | 1.14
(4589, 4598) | 1.04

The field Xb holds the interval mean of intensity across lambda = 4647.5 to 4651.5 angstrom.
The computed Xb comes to 1.15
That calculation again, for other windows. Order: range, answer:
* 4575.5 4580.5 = 1.12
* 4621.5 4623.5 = 1.38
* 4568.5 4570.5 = 0.988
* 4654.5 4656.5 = 0.943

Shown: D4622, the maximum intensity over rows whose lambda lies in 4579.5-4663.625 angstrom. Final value 1.56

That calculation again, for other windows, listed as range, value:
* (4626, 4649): 1.473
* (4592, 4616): 1.484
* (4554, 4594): 1.475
